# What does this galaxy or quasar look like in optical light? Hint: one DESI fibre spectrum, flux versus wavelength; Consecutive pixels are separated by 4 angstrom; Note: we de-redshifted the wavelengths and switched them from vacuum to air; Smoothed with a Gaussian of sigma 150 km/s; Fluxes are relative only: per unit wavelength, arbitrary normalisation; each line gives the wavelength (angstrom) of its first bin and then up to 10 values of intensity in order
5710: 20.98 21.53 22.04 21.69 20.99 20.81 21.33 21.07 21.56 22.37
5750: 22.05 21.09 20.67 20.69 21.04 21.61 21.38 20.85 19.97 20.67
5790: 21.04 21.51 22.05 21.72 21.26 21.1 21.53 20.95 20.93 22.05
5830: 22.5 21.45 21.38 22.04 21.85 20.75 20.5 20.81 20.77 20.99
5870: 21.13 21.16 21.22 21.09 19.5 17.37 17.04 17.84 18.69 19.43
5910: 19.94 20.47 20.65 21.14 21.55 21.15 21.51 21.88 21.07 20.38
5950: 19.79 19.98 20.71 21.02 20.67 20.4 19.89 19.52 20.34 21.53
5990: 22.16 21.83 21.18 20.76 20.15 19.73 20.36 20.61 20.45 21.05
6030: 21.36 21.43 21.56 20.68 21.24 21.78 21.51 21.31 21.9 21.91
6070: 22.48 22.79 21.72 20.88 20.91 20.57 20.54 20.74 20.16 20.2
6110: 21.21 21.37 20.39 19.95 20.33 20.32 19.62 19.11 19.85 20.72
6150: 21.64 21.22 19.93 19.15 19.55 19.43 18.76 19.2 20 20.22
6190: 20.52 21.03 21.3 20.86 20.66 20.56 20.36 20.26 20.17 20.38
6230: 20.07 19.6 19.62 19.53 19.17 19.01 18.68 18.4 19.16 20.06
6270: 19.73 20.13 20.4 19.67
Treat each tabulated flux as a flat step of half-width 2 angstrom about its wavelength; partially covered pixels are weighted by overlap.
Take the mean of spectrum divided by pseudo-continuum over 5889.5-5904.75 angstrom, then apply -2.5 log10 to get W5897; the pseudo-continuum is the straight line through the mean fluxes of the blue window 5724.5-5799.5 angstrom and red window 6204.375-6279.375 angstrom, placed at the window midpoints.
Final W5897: 0.17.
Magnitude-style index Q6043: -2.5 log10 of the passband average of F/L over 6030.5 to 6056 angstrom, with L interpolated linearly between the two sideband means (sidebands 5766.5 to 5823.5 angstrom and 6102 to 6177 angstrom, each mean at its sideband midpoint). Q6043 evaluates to -0.05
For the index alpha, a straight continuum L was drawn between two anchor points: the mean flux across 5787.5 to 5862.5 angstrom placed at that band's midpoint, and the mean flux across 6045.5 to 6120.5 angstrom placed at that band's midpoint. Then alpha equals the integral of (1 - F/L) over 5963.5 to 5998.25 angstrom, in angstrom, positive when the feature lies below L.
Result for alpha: 0.8 angstrom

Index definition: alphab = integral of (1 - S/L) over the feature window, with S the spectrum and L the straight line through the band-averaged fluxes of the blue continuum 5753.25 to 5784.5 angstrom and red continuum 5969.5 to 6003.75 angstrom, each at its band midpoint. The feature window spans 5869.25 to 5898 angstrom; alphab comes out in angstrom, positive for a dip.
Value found 1.8 angstrom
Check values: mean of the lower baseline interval 20.9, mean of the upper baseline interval 20.9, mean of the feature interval 19.6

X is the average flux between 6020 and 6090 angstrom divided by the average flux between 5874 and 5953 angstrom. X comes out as 1.07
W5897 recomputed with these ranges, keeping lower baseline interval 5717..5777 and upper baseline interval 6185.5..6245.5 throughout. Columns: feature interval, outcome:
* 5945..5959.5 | 0.04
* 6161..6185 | 0.06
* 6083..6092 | -0.01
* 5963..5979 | 0.03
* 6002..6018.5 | 0.03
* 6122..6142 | 0.03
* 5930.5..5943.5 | -0.03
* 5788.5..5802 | -0.02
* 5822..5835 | -0.04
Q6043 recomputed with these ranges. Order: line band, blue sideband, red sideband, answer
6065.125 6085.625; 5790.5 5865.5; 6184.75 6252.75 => -0.064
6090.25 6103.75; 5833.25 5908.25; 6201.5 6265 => -0.030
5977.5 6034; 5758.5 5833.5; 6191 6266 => -0.012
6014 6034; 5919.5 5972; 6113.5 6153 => -0.013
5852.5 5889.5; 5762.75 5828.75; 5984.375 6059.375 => 0.027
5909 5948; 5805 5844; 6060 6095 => 0.027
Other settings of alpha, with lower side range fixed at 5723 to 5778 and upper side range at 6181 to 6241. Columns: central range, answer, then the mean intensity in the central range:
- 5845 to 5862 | 0.14 angstrom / 20.9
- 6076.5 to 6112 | -0.28 angstrom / 20.8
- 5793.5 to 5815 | -0.37 angstrom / 21.5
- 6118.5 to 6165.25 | 0.79 angstrom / 20.2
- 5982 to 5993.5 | -0.43 angstrom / 21.6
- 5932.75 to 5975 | 0.42 angstrom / 20.7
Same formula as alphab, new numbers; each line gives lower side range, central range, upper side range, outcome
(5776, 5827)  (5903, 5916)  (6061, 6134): 0.8 angstrom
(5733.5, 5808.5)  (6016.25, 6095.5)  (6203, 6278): -3.8 angstrom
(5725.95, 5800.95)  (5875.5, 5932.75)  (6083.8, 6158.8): 3.0 angstrom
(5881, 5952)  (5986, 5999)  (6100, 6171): -1.1 angstrom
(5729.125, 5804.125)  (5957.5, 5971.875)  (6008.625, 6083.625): 0.4 angstrom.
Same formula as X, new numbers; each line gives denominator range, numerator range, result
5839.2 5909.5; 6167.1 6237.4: 1.00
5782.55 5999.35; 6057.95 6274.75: 0.98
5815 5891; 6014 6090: 1.02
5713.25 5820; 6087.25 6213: 0.95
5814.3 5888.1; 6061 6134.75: 0.99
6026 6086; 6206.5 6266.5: 0.91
